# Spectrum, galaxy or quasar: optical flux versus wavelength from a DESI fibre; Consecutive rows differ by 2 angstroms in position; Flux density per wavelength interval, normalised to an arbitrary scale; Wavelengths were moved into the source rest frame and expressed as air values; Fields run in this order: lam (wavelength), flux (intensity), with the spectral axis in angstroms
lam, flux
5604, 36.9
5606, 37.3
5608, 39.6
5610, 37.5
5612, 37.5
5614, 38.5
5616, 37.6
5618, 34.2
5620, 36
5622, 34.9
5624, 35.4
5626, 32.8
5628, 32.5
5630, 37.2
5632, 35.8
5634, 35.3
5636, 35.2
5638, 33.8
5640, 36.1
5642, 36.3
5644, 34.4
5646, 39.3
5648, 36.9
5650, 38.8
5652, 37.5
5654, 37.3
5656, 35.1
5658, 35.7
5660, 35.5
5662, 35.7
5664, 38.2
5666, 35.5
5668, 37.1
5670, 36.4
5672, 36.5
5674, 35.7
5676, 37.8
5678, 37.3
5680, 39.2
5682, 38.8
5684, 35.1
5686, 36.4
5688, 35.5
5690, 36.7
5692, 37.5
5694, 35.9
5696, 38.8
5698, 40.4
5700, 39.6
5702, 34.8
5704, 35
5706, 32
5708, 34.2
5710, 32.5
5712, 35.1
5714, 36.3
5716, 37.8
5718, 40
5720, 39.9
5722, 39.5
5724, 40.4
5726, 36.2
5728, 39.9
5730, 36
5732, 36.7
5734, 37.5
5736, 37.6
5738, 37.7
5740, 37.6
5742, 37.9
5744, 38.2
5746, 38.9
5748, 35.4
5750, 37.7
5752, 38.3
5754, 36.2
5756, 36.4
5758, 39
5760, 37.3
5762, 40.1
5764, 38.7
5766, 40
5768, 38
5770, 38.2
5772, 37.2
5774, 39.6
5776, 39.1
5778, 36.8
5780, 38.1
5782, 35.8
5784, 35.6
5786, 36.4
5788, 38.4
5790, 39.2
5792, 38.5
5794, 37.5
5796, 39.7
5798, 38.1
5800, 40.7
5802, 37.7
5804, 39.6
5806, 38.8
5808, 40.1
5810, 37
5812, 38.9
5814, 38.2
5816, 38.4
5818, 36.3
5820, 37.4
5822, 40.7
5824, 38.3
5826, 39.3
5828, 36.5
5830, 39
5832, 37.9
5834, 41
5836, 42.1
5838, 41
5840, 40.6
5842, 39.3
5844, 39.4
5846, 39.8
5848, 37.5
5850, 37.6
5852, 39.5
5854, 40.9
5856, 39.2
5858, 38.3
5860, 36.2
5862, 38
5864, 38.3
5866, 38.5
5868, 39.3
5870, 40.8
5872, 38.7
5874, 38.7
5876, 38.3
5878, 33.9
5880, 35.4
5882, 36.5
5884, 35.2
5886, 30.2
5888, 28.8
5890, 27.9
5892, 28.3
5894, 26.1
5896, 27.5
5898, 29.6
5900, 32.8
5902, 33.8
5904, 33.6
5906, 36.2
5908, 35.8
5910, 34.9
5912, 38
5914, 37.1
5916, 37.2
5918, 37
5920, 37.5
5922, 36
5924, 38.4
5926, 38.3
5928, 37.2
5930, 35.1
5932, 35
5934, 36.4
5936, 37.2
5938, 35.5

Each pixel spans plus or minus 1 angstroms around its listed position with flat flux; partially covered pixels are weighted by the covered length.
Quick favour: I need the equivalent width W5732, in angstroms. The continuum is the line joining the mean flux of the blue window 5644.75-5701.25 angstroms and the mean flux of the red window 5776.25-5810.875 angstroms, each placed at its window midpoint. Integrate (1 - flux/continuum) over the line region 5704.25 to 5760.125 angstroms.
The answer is 0.6 angstroms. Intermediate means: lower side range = 37.1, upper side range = 38.1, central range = 37.2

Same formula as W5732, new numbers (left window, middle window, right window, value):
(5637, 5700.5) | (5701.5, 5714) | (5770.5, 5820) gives 1.1 angstroms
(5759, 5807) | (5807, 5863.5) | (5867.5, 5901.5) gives -5.0 angstroms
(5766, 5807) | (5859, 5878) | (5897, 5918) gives -1.2 angstroms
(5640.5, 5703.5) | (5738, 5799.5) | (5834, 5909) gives -2.4 angstroms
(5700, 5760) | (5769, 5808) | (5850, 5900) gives -2.0 angstroms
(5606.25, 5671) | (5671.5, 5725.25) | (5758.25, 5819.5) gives 0.1 angstroms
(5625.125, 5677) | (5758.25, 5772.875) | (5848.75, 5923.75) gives -1.1 angstroms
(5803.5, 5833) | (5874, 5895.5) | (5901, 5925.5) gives 2.7 angstroms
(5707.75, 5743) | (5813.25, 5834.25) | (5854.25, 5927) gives -1.3 angstroms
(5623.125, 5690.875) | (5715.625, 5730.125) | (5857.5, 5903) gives -1.3 angstroms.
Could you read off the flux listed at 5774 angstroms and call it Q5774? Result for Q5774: 39.6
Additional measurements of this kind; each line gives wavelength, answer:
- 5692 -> 37.5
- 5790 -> 39.2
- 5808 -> 40.1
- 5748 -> 35.4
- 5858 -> 38.3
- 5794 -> 37.5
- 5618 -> 34.2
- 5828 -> 36.5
